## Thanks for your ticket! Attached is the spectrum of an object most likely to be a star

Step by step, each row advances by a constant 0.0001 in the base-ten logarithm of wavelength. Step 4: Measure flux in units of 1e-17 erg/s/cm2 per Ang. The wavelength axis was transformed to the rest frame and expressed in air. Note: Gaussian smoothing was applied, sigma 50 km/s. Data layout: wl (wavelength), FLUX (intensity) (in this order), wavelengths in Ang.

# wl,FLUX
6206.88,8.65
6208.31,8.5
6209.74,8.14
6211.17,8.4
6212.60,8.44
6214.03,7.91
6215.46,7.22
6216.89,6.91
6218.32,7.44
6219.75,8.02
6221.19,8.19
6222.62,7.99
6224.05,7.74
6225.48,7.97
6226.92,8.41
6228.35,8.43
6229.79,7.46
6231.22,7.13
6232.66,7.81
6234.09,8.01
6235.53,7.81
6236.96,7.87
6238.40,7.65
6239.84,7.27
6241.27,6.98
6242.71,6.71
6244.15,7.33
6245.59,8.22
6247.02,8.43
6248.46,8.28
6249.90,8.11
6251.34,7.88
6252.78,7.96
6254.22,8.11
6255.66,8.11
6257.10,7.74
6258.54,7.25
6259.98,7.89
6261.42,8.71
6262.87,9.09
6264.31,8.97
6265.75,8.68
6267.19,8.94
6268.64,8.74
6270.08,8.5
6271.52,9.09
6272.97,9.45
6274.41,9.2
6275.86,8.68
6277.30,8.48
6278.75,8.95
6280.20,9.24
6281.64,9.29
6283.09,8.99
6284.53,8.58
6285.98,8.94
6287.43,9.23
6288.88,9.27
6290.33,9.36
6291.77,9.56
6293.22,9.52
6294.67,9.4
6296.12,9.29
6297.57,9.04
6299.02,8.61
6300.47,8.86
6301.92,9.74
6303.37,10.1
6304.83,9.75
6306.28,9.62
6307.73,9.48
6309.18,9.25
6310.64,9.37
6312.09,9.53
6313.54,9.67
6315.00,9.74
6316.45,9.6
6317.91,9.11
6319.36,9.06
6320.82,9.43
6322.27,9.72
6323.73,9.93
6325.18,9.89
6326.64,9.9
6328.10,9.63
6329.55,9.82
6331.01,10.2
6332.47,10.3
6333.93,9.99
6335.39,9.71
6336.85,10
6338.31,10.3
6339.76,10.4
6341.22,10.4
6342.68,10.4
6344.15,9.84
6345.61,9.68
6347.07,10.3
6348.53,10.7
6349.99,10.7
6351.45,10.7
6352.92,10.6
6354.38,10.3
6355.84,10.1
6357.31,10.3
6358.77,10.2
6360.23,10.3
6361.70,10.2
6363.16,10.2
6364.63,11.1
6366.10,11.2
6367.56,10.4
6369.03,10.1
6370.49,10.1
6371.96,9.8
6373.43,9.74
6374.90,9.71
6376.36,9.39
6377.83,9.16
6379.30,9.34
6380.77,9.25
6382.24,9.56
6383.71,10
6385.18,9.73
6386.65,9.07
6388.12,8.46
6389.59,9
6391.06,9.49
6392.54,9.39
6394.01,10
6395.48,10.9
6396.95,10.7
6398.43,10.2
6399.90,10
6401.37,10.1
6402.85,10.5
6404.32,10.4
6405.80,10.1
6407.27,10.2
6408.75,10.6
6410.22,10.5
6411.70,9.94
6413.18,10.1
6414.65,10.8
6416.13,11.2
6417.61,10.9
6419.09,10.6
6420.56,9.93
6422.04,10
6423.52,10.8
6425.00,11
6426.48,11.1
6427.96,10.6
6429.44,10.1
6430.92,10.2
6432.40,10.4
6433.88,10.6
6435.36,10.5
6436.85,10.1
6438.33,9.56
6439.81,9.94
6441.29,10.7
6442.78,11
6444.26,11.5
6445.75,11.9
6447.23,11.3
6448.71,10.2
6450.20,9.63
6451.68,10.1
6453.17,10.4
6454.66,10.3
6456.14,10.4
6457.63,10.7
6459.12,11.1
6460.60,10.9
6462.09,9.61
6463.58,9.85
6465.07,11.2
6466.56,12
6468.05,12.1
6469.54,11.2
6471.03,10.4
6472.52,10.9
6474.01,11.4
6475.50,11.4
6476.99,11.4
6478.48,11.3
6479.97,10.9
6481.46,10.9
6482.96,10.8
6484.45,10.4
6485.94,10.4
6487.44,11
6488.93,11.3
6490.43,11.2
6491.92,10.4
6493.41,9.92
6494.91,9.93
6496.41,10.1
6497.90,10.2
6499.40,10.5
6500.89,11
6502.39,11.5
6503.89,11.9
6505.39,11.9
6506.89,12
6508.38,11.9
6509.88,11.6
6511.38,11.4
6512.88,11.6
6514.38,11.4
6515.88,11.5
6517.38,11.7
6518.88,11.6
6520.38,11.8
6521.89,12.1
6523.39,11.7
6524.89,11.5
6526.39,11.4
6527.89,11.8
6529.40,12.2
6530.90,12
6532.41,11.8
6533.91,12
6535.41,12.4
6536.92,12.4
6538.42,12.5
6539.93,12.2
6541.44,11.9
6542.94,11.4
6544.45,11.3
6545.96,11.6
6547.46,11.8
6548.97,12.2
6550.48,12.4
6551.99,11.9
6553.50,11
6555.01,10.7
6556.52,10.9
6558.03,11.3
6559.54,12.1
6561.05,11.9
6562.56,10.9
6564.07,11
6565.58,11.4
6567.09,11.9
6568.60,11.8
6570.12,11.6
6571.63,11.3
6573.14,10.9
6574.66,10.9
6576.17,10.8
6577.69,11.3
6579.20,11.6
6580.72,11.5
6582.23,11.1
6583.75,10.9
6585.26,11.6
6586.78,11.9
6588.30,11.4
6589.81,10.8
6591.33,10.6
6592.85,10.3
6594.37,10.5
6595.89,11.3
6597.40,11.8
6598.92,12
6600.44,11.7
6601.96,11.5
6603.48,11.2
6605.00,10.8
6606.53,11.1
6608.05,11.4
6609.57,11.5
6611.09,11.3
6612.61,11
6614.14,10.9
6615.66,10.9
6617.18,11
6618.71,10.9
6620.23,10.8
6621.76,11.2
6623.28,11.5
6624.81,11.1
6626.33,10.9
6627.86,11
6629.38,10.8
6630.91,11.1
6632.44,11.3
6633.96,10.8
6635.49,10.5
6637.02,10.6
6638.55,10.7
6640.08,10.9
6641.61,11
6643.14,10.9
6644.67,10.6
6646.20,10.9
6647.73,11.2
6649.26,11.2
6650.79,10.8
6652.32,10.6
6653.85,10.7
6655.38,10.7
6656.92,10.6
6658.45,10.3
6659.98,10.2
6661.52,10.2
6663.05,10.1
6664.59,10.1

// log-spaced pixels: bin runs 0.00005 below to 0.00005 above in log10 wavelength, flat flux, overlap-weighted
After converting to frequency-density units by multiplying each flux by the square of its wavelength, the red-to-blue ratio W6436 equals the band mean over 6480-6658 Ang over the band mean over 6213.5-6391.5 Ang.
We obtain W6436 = 1.3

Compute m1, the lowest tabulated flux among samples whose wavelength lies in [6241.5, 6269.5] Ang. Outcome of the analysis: 6.71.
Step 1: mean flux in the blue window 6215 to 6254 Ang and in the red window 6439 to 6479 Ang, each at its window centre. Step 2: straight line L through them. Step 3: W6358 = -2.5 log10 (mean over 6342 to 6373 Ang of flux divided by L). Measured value -0.098 mag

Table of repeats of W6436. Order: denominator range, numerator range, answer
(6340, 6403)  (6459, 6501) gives 1.12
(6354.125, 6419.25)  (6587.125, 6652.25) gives 1.18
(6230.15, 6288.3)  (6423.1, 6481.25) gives 1.37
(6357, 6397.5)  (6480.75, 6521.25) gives 1.17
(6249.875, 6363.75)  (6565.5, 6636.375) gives 1.30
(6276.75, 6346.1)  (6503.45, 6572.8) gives 1.32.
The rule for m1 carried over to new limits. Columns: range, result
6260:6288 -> 8.48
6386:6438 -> 8.46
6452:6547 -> 9.61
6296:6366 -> 8.61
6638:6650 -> 10.6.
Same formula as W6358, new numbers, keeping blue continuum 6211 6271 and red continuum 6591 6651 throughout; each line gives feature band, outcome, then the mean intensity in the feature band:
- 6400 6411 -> -0.11 mag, 10.3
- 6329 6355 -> -0.17 mag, 10.2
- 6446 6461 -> -0.09 mag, 10.5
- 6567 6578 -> -0.06 mag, 11.3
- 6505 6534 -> -0.15 mag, 11.7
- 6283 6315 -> -0.11 mag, 9.34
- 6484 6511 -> -0.10 mag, 11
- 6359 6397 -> -0.09 mag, 9.85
